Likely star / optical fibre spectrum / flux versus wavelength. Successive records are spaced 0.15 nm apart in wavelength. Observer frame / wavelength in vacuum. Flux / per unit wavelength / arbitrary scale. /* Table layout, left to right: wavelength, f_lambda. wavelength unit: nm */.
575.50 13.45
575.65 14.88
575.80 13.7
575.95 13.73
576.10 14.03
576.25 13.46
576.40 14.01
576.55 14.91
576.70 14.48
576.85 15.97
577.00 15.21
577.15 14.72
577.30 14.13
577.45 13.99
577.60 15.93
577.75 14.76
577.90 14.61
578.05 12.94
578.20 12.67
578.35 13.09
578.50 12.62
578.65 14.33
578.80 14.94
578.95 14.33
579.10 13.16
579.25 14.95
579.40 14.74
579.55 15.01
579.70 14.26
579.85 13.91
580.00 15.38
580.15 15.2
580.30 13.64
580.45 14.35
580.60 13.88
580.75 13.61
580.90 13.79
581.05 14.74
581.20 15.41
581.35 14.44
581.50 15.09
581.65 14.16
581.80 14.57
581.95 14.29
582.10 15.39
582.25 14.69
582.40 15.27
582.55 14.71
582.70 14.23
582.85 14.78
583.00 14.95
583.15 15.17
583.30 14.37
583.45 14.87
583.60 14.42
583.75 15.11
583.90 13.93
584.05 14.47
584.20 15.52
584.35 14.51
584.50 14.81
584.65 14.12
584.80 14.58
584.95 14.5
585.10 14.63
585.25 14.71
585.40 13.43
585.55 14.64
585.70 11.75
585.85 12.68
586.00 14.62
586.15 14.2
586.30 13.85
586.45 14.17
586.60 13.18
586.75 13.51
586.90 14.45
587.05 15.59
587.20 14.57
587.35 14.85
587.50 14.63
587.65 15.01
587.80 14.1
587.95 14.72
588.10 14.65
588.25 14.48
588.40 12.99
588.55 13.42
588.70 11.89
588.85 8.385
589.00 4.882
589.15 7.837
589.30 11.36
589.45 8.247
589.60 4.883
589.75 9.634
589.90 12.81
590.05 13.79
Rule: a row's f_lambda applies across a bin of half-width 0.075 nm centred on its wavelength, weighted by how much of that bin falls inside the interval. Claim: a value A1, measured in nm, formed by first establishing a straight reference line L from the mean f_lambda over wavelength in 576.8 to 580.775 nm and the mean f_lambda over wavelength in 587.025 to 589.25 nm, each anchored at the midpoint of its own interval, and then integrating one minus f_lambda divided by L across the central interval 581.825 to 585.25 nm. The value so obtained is -0.30 nm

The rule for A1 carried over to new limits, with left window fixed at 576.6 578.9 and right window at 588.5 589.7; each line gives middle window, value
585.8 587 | -0.452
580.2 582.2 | -0.288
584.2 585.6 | -0.474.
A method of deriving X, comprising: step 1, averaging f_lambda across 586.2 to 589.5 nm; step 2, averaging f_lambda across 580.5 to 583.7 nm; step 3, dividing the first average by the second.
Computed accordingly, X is 0.88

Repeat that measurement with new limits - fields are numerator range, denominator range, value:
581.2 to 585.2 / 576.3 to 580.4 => 1.02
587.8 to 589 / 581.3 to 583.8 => 0.85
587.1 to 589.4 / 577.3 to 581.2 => 0.88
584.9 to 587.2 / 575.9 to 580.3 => 0.98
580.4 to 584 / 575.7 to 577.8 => 1.01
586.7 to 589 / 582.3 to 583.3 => 0.91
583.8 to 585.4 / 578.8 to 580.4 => 1.00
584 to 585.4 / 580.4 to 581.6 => 1.01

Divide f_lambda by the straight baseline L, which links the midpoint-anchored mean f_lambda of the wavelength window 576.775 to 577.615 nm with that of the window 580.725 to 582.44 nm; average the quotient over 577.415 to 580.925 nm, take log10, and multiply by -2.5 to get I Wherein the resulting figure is 0.05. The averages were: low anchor 14.9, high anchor 14.6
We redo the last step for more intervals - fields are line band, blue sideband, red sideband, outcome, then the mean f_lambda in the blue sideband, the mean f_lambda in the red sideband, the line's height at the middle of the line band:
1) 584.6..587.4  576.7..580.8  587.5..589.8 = -0.171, 14.3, 11.2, 12.1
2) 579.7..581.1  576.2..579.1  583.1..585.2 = 0.011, 14.2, 14.6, 14.4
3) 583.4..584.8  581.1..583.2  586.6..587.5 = 0.003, 14.8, 14.5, 14.7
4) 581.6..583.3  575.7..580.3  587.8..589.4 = -0.125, 14.3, 11.5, 13.1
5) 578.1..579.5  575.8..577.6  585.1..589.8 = 0.018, 14.5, 12.7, 14.1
